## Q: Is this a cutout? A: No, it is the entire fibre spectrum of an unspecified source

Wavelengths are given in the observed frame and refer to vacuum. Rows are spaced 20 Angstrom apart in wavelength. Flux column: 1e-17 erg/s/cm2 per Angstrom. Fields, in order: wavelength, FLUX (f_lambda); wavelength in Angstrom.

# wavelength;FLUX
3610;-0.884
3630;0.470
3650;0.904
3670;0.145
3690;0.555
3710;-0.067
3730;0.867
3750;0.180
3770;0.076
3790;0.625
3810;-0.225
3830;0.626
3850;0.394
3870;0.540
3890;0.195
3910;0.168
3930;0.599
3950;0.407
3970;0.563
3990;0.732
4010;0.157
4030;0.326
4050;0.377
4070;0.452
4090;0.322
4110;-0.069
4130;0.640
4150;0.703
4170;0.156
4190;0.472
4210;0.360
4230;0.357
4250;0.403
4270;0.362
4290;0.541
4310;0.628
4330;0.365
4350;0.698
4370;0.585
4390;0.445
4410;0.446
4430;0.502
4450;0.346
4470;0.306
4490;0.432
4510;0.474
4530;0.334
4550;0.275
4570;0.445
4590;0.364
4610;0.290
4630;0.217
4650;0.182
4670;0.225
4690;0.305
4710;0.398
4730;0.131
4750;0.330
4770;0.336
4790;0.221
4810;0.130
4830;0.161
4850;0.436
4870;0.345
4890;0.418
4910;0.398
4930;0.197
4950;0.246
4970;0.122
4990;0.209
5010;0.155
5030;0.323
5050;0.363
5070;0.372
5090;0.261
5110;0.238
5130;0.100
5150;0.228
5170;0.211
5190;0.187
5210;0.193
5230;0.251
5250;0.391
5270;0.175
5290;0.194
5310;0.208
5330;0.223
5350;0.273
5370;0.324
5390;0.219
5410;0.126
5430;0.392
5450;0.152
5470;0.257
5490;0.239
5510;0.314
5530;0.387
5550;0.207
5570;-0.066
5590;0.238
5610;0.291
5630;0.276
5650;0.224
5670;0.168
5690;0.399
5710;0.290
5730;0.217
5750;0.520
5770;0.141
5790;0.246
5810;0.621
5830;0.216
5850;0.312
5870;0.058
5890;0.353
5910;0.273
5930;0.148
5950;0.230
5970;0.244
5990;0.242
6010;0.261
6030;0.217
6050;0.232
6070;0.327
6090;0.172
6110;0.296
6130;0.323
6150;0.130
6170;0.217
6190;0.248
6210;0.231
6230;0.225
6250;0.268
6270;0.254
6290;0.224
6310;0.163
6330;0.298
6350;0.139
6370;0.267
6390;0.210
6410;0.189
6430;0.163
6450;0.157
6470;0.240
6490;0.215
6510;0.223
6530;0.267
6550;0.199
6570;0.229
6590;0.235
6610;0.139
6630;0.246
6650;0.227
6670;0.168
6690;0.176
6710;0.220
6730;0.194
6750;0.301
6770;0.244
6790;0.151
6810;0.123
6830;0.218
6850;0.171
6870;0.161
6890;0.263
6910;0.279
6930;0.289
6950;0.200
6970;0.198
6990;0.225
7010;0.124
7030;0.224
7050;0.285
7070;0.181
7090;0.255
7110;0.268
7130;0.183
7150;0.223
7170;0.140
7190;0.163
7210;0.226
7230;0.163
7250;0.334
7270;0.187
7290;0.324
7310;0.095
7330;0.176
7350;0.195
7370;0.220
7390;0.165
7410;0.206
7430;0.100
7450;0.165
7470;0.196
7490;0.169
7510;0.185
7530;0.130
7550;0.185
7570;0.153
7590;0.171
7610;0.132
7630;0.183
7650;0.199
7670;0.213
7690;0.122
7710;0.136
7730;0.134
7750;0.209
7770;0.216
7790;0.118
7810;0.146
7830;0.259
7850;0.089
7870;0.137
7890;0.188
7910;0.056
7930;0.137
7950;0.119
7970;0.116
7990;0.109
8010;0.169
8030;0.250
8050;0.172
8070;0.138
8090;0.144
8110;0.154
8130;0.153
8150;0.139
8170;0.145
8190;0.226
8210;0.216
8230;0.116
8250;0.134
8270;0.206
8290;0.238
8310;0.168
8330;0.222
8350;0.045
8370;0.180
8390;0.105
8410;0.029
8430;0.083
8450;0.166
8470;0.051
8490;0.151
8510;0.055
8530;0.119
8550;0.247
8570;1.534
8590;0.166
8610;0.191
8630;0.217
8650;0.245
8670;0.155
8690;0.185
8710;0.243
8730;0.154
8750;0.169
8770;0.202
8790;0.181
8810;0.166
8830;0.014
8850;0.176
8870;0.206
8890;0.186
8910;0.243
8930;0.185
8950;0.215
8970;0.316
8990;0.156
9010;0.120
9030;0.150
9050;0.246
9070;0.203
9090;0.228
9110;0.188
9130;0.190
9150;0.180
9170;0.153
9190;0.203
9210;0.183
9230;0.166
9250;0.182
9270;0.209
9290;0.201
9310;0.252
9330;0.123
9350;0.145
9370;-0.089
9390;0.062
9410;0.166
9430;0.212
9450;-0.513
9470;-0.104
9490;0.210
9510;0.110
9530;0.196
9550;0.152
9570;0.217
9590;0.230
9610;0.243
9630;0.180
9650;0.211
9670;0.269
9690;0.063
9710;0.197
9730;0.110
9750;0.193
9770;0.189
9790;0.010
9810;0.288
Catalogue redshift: 1.298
